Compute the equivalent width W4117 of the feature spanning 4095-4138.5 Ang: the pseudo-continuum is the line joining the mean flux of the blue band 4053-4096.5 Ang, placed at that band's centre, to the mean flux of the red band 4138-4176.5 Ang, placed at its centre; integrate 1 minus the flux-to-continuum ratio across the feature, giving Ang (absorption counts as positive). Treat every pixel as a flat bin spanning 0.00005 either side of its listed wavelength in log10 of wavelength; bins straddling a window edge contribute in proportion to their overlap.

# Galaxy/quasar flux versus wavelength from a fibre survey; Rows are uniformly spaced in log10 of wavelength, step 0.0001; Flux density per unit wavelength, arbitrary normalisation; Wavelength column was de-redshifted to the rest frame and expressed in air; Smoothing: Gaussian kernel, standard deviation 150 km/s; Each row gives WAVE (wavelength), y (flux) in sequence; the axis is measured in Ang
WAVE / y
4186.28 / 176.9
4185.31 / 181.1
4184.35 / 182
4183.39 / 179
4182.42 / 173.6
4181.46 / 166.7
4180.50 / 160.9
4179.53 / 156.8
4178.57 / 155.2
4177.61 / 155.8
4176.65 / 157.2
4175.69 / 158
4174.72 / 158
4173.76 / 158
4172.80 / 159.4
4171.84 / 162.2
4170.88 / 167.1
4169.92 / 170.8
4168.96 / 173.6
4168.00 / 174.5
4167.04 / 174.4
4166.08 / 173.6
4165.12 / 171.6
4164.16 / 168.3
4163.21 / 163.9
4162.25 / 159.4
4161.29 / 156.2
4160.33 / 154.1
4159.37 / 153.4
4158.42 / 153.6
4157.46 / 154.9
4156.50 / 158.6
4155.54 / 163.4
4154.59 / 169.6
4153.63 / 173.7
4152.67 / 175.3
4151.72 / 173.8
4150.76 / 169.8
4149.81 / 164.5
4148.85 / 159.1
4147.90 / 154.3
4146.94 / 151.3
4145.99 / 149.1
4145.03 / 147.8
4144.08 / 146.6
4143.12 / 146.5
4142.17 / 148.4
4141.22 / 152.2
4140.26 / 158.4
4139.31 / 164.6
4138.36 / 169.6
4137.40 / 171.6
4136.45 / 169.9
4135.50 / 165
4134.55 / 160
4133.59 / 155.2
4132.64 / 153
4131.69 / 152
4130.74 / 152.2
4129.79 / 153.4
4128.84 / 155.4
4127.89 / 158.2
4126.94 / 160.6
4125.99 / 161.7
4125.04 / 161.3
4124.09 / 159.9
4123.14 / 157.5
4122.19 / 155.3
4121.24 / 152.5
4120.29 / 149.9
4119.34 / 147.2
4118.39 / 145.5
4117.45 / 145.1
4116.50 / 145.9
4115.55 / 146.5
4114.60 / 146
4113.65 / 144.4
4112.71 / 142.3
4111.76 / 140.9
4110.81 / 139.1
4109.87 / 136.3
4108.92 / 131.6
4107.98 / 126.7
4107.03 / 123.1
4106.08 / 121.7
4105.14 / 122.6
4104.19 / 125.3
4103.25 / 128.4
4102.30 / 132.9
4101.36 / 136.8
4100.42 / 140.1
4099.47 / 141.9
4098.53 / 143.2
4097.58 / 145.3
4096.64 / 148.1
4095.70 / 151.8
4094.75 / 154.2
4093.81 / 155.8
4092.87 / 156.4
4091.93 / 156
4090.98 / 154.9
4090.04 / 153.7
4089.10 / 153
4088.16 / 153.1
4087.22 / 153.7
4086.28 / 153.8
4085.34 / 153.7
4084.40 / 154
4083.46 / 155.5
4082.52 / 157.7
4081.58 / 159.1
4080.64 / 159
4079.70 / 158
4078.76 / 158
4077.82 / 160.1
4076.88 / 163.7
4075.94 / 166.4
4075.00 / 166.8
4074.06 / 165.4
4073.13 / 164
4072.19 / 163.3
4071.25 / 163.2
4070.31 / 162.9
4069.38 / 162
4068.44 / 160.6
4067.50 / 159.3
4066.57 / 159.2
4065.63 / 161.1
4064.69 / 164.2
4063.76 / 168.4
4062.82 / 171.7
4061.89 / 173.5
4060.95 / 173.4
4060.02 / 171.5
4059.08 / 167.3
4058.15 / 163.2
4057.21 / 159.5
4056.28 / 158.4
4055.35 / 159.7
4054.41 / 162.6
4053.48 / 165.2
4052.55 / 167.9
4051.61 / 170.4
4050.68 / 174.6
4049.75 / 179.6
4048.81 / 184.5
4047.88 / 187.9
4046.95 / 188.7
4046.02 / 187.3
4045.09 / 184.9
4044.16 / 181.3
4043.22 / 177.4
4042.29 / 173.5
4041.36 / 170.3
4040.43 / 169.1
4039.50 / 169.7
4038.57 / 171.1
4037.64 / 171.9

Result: 3.8 Ang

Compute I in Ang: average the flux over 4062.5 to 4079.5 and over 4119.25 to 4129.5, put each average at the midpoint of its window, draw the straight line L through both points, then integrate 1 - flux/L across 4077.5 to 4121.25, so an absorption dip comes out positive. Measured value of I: 3.8 Ang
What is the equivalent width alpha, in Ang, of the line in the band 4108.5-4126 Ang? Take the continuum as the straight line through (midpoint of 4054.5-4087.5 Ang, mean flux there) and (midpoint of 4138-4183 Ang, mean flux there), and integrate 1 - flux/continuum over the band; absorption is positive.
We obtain 1.5 Ang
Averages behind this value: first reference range 162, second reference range 161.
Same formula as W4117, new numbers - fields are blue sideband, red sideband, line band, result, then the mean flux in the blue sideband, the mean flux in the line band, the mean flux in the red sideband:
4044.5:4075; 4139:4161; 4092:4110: 2.8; 169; 138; 158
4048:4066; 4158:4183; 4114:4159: 2.1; 169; 157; 163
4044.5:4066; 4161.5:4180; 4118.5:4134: 1.1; 172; 155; 164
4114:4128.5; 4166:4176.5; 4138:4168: 0.0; 153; 161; 166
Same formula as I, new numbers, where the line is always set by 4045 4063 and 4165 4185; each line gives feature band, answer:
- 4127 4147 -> 1.39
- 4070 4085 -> 0.89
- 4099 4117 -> 3.63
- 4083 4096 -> 1.24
